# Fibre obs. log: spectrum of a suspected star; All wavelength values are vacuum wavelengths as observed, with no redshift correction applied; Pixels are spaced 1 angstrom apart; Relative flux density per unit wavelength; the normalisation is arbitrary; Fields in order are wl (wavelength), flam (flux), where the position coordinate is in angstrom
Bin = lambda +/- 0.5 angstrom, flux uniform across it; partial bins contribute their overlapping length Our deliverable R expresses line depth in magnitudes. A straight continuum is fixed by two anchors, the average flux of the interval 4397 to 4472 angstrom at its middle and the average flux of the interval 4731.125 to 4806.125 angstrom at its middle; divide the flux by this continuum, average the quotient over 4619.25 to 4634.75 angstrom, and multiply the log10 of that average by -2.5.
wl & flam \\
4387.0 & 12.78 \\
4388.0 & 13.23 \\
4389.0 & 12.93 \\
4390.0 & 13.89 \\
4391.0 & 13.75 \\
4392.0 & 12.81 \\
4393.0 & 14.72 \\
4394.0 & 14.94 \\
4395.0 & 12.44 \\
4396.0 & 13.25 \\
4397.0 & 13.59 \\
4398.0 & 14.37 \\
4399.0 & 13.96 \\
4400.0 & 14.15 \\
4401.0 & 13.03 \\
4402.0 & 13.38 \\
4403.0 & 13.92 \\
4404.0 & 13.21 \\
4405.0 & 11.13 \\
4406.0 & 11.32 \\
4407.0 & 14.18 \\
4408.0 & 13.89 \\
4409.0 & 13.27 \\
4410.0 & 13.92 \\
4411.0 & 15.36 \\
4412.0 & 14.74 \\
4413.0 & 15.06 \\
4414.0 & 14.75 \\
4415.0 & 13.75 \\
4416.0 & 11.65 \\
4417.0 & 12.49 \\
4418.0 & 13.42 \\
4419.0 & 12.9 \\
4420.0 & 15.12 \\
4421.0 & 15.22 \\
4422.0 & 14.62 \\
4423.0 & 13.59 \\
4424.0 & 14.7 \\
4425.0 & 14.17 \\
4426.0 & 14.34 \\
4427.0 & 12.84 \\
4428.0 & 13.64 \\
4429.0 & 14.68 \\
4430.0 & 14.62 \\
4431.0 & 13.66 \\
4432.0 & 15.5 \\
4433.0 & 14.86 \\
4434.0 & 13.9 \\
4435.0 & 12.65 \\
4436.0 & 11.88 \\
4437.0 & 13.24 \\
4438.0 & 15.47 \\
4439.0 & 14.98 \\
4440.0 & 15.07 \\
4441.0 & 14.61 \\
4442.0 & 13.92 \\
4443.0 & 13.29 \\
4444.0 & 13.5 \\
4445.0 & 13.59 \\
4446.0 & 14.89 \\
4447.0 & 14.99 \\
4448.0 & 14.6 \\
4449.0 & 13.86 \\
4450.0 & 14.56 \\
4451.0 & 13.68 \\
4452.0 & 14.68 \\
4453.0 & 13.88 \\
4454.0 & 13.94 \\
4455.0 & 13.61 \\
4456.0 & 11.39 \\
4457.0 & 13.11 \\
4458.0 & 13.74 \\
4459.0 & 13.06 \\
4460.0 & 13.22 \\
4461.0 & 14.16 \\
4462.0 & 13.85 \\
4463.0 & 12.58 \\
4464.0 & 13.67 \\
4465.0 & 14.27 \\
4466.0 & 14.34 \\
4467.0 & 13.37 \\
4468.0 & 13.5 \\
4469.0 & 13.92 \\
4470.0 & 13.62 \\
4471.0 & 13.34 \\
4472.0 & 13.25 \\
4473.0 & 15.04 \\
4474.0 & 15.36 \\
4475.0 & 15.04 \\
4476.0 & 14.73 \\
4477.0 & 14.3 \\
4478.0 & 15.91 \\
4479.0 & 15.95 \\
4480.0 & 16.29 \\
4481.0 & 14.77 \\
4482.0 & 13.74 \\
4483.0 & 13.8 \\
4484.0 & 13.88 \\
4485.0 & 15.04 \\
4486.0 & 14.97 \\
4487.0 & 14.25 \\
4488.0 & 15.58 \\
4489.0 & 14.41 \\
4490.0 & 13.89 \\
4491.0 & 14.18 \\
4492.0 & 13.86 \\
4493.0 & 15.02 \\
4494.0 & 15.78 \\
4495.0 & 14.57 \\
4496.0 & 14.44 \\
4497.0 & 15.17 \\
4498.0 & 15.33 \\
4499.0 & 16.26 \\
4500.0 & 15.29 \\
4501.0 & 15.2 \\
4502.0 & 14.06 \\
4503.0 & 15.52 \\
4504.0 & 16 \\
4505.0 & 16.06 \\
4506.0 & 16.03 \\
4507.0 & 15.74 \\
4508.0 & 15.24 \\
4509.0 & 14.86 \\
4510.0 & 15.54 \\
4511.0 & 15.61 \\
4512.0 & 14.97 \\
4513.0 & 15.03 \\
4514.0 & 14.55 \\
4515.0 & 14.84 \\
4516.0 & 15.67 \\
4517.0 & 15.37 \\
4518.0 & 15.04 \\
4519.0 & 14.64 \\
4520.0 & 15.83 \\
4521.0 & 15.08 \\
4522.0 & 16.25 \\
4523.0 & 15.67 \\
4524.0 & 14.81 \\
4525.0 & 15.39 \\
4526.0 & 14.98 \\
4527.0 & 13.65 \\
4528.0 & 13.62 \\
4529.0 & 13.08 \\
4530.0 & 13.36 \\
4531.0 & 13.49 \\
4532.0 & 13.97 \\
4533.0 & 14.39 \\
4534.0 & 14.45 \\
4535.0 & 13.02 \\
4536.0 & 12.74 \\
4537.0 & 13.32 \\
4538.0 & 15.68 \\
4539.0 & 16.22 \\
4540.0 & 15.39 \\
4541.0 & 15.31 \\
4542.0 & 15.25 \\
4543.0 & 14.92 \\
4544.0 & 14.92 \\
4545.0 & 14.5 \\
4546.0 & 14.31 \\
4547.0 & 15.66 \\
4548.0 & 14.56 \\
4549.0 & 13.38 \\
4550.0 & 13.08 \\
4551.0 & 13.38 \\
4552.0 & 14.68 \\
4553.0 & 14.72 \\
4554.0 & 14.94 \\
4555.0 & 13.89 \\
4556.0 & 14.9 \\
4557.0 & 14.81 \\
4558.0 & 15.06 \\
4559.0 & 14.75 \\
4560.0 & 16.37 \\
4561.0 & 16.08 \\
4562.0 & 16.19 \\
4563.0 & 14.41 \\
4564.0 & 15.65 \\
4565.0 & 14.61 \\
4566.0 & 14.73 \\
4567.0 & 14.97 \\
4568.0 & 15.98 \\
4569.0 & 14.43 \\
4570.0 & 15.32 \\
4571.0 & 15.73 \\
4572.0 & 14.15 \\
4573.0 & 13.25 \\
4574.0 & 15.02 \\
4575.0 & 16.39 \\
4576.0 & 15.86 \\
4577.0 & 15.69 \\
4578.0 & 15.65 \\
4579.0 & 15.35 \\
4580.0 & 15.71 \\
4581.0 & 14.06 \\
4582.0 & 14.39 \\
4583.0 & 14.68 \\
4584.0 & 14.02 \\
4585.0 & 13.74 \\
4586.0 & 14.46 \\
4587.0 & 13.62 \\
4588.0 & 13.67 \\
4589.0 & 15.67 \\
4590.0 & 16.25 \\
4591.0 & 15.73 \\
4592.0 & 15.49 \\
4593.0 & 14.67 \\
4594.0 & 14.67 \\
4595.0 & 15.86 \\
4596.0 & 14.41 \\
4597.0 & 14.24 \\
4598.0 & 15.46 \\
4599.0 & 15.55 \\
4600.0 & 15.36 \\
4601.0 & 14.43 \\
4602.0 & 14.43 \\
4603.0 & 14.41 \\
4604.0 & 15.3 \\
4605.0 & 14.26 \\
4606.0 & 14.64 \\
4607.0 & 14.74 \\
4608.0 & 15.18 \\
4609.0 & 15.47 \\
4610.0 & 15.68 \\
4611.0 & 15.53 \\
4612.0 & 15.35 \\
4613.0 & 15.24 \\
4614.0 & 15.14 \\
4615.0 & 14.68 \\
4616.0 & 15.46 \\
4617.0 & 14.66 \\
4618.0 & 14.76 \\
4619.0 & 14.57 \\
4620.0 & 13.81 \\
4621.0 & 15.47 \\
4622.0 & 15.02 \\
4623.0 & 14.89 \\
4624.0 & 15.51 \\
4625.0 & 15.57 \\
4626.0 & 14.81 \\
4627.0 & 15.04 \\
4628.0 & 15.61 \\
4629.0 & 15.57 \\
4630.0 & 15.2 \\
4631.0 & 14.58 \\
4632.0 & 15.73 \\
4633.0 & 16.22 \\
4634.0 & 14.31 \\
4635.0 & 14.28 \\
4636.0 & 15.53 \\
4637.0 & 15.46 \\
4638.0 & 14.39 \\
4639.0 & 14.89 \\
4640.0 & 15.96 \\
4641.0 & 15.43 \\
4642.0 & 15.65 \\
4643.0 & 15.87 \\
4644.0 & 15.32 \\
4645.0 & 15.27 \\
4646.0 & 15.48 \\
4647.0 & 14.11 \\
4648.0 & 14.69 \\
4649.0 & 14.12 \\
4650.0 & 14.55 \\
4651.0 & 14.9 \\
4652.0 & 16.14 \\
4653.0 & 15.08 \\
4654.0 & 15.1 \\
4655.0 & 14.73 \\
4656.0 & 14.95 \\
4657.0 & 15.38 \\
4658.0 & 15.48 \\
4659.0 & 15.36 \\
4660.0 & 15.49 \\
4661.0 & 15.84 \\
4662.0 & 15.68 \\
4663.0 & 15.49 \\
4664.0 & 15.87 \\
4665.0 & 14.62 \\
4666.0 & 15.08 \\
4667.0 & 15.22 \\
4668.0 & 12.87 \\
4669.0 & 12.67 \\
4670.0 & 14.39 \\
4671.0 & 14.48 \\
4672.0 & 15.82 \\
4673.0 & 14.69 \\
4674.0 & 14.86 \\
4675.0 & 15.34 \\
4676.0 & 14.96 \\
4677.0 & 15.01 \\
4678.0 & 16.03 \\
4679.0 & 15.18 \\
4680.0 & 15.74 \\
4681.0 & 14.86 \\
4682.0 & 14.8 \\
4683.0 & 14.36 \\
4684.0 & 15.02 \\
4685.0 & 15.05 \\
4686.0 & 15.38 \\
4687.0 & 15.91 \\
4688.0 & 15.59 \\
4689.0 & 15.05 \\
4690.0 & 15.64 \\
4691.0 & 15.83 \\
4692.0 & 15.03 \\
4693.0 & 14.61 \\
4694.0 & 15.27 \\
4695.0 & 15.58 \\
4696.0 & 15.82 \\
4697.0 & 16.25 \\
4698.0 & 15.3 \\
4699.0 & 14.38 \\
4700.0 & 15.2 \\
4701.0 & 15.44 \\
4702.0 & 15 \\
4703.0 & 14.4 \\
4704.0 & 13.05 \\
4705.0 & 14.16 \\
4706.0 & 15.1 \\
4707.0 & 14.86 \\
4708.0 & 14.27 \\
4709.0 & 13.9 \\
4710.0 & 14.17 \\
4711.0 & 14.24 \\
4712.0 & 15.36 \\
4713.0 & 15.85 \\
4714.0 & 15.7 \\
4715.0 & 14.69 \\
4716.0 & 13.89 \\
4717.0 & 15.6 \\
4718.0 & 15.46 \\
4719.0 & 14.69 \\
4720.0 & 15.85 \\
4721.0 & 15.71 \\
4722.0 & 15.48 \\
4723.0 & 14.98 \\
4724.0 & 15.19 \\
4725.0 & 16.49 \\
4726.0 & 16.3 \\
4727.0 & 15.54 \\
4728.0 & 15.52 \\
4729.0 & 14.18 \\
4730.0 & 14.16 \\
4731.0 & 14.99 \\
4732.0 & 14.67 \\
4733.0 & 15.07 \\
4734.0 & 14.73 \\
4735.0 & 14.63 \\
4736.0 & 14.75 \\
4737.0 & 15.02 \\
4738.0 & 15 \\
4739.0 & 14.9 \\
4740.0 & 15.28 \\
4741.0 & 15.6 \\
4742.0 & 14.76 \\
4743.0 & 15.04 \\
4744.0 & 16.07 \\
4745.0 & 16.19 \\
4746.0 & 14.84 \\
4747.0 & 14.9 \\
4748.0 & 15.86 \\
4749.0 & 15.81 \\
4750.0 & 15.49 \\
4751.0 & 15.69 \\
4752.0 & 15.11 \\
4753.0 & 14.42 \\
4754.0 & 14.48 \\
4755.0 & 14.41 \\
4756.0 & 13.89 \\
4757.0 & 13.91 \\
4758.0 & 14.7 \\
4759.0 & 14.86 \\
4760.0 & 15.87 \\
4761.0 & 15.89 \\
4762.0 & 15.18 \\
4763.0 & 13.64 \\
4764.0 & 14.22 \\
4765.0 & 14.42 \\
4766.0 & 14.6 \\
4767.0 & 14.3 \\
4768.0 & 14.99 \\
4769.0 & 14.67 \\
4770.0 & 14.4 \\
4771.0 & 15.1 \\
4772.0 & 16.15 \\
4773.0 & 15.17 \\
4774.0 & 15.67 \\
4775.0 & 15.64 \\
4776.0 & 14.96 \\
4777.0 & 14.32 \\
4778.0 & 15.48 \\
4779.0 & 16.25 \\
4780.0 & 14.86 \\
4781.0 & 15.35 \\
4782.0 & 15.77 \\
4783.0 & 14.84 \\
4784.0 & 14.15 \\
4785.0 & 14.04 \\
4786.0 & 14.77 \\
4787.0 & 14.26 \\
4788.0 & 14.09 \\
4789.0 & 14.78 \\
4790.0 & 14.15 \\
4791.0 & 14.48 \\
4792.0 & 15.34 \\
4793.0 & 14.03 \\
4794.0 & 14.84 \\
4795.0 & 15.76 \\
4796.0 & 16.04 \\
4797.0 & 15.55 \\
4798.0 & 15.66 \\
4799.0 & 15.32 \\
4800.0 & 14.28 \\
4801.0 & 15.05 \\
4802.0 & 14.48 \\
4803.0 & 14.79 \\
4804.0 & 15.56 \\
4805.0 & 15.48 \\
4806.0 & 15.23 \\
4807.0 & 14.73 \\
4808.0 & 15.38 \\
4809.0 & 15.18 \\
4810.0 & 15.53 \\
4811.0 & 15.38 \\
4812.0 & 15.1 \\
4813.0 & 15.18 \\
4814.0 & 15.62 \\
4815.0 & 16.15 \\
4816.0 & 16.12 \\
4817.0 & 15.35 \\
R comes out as -0.05 mag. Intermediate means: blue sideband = 13.8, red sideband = 15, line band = 15.1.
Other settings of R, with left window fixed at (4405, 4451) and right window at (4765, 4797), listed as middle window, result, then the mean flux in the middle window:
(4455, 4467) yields 0.053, 13.4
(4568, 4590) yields -0.034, 14.9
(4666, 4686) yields -0.012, 14.8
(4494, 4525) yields -0.080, 15.3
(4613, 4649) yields -0.041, 15.1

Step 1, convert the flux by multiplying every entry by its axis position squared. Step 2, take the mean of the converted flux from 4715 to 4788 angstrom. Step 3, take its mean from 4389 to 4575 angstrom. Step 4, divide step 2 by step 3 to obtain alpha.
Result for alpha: 1.2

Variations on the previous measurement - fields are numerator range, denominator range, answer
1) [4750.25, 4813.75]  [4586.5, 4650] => 1.07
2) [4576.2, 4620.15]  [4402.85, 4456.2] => 1.16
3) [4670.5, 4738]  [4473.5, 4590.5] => 1.09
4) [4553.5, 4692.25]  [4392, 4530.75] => 1.13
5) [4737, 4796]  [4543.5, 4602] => 1.09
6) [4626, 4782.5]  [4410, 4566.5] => 1.14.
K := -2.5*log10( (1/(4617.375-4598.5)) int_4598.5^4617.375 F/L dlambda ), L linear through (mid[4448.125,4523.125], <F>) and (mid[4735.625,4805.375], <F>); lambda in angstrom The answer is -0.02 mag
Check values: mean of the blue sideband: 14.6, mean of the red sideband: 15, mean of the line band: 15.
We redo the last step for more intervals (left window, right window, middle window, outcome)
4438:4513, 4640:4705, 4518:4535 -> 0.01 mag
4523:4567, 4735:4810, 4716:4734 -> -0.02 mag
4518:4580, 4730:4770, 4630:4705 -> -0.02 mag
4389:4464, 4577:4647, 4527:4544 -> 0.02 mag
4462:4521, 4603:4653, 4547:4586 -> 0.01 mag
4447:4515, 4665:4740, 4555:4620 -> -0.02 mag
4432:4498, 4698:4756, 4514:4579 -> -0.03 mag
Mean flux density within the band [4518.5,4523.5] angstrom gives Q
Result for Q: 15.5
